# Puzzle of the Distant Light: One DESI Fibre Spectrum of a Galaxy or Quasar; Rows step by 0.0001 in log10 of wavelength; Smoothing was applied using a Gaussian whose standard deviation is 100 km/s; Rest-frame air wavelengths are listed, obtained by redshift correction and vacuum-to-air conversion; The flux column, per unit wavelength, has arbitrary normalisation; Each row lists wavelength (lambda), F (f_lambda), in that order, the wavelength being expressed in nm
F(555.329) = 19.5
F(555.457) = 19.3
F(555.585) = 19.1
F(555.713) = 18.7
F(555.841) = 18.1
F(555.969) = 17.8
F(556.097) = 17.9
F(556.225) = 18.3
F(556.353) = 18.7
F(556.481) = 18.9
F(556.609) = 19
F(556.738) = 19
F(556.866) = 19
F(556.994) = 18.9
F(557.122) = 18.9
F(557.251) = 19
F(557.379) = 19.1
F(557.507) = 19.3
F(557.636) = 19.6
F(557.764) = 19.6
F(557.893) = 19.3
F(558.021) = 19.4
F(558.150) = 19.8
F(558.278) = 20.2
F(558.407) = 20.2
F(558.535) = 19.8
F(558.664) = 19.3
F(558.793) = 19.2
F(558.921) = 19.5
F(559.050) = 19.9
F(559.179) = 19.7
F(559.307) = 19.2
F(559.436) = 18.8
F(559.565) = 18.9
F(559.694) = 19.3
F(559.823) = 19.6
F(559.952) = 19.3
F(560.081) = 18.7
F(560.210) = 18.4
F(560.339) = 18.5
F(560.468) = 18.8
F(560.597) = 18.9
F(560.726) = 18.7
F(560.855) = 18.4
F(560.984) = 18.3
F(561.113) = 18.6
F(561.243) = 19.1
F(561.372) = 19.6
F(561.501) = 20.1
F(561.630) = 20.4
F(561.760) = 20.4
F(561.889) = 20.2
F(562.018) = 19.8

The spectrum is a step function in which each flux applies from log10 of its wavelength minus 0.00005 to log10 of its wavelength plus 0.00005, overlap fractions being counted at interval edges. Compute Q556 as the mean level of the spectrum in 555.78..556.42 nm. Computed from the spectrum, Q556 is 18.2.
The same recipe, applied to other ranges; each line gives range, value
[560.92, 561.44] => 18.9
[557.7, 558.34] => 19.7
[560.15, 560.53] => 18.6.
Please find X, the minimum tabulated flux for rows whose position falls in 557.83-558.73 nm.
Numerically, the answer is 19.3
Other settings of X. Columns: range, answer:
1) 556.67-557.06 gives 18.9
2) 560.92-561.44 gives 18.3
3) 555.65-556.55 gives 17.8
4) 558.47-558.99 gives 19.2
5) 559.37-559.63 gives 18.8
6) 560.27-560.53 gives 18.5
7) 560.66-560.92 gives 18.4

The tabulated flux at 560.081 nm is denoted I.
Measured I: 18.7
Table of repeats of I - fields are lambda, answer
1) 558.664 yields 19.3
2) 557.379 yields 19.1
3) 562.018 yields 19.8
